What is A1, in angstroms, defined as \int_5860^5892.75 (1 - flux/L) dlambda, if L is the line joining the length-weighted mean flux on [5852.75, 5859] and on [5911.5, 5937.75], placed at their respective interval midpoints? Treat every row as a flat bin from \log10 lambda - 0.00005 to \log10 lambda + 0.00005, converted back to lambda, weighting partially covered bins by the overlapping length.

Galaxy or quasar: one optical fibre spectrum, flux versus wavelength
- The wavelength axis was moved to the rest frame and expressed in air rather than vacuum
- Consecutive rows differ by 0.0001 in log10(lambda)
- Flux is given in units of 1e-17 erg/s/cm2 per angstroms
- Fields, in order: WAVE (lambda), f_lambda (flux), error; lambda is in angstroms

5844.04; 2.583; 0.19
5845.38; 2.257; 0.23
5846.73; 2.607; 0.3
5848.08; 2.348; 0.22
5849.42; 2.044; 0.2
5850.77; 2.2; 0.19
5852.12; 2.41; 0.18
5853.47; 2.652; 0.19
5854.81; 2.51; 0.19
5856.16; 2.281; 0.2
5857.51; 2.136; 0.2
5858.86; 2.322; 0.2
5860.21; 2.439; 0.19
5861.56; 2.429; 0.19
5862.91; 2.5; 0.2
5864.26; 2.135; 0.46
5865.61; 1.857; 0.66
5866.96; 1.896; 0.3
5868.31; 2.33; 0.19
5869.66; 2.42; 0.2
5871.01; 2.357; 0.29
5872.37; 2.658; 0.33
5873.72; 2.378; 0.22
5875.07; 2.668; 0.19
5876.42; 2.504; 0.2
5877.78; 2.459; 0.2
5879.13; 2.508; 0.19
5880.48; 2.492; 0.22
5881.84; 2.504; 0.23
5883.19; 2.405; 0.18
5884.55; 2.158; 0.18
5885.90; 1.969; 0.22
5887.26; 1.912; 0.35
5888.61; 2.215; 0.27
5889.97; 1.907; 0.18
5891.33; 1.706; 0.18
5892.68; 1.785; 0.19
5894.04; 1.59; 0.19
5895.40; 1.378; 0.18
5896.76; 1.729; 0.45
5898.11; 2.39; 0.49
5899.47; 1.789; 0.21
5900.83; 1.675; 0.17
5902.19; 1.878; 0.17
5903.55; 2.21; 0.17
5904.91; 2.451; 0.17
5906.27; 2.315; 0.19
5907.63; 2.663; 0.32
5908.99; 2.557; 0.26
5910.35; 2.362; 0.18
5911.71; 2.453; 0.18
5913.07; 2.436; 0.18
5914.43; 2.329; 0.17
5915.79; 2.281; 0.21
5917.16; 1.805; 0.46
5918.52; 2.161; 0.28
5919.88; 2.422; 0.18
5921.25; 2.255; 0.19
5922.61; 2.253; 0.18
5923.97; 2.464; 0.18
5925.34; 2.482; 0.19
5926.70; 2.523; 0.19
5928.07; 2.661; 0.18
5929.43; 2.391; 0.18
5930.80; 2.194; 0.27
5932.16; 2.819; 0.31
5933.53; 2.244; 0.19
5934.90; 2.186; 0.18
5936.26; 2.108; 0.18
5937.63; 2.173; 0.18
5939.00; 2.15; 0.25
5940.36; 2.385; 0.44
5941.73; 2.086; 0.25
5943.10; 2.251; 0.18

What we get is 1.4 angstroms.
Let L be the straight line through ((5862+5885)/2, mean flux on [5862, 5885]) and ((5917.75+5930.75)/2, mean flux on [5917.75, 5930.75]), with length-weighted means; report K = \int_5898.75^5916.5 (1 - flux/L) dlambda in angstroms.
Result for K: 0.9 angstroms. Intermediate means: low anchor 2.37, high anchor 2.39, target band 2.26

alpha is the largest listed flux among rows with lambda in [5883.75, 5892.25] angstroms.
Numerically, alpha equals 2.215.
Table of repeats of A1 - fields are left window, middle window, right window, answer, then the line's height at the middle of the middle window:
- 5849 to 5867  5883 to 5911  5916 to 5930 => 3.3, 2.32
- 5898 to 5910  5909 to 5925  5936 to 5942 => -0.8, 2.2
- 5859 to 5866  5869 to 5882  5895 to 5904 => -2.1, 2.14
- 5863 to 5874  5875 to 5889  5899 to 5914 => -0.4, 2.26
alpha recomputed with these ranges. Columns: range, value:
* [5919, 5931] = 2.661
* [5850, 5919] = 2.668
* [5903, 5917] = 2.663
